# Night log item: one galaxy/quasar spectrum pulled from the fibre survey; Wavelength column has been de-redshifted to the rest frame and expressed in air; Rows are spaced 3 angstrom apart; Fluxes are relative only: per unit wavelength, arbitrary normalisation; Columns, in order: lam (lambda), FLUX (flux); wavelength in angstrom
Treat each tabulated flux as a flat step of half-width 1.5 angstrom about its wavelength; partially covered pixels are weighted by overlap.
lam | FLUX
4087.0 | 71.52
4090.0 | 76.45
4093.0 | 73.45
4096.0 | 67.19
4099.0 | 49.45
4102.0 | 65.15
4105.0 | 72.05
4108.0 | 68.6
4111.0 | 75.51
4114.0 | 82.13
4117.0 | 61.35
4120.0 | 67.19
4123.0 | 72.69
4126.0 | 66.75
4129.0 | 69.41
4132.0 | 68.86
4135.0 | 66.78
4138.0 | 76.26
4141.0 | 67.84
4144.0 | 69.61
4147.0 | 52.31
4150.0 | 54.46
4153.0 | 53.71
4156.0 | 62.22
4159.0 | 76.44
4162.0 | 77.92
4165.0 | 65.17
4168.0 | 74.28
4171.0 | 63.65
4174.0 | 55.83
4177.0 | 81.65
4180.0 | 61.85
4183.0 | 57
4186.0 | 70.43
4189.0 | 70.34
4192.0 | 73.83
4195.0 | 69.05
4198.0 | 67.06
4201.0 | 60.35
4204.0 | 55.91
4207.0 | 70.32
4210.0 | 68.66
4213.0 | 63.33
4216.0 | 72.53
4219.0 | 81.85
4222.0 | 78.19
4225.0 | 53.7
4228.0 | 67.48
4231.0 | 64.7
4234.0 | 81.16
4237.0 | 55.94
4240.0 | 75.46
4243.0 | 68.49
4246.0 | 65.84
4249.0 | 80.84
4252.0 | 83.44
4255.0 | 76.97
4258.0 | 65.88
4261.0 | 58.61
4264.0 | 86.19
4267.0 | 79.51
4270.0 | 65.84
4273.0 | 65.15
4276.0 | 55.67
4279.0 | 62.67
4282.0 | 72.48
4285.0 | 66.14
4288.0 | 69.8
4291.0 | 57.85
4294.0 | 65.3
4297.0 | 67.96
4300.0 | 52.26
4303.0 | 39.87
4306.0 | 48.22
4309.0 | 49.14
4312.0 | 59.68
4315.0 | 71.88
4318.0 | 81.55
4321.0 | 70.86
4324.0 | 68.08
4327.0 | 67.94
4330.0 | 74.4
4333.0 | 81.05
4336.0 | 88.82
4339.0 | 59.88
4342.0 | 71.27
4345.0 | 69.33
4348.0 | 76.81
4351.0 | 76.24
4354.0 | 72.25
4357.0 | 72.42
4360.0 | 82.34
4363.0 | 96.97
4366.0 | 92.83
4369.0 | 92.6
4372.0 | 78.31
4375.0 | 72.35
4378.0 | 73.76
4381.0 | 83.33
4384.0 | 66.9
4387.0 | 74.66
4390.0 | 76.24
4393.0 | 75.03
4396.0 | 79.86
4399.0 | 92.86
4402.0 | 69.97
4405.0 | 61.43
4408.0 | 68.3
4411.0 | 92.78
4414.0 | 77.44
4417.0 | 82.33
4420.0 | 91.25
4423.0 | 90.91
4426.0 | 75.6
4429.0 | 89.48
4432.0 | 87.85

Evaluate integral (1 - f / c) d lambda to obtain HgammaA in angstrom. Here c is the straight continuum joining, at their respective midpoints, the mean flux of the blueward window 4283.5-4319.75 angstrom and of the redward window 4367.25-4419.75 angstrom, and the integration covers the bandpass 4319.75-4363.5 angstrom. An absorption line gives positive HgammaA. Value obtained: -4.1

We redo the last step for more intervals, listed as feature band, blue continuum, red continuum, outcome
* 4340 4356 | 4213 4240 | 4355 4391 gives 1.14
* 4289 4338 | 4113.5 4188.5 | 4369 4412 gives 5.46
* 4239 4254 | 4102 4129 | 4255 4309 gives -2.29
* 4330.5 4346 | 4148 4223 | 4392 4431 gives 0.43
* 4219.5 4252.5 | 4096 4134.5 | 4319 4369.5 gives 1.10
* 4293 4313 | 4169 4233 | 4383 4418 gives 4.92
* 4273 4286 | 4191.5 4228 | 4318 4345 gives 1.20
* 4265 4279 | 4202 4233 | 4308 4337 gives 0.57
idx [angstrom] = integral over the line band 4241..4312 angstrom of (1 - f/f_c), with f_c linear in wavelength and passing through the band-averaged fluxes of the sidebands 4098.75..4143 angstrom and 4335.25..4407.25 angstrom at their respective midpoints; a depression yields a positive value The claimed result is 8.4 angstrom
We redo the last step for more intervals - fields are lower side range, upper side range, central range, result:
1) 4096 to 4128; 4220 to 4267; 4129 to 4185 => 2.5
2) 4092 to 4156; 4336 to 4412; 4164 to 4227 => 2.0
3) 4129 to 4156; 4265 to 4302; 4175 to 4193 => -1.2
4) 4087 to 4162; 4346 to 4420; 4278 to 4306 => 5.2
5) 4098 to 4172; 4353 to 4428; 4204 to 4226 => 0.6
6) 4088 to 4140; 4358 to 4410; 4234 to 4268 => 0.6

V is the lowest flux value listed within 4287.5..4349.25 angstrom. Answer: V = 39.87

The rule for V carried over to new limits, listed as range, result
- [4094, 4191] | 49.45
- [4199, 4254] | 53.7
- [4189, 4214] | 55.91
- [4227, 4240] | 55.94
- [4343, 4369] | 69.33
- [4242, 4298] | 55.67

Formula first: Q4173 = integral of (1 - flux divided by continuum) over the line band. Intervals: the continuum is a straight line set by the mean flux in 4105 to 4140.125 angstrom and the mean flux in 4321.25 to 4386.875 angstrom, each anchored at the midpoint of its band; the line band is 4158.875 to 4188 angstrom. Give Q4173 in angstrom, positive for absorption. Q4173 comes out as 1.6 angstrom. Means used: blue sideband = 70.5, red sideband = 76.9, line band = 68.1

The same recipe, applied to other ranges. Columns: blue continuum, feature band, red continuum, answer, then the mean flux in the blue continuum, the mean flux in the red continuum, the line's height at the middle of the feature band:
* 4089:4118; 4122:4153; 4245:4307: 1.3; 69.1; 66.2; 68.6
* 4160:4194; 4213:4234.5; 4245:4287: -0.3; 68.5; 70.4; 69.5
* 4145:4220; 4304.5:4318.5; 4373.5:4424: 2.4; 66.3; 78.1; 73.3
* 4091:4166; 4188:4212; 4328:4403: 1.3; 67.4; 78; 70.6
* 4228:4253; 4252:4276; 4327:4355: 0.4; 71.5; 74.1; 72.1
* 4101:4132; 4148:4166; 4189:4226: 1.2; 70.1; 68.2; 69.3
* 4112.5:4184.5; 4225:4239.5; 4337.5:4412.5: 0.9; 66.9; 77.1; 70.7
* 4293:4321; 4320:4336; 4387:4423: -2.5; 60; 79.2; 64.1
